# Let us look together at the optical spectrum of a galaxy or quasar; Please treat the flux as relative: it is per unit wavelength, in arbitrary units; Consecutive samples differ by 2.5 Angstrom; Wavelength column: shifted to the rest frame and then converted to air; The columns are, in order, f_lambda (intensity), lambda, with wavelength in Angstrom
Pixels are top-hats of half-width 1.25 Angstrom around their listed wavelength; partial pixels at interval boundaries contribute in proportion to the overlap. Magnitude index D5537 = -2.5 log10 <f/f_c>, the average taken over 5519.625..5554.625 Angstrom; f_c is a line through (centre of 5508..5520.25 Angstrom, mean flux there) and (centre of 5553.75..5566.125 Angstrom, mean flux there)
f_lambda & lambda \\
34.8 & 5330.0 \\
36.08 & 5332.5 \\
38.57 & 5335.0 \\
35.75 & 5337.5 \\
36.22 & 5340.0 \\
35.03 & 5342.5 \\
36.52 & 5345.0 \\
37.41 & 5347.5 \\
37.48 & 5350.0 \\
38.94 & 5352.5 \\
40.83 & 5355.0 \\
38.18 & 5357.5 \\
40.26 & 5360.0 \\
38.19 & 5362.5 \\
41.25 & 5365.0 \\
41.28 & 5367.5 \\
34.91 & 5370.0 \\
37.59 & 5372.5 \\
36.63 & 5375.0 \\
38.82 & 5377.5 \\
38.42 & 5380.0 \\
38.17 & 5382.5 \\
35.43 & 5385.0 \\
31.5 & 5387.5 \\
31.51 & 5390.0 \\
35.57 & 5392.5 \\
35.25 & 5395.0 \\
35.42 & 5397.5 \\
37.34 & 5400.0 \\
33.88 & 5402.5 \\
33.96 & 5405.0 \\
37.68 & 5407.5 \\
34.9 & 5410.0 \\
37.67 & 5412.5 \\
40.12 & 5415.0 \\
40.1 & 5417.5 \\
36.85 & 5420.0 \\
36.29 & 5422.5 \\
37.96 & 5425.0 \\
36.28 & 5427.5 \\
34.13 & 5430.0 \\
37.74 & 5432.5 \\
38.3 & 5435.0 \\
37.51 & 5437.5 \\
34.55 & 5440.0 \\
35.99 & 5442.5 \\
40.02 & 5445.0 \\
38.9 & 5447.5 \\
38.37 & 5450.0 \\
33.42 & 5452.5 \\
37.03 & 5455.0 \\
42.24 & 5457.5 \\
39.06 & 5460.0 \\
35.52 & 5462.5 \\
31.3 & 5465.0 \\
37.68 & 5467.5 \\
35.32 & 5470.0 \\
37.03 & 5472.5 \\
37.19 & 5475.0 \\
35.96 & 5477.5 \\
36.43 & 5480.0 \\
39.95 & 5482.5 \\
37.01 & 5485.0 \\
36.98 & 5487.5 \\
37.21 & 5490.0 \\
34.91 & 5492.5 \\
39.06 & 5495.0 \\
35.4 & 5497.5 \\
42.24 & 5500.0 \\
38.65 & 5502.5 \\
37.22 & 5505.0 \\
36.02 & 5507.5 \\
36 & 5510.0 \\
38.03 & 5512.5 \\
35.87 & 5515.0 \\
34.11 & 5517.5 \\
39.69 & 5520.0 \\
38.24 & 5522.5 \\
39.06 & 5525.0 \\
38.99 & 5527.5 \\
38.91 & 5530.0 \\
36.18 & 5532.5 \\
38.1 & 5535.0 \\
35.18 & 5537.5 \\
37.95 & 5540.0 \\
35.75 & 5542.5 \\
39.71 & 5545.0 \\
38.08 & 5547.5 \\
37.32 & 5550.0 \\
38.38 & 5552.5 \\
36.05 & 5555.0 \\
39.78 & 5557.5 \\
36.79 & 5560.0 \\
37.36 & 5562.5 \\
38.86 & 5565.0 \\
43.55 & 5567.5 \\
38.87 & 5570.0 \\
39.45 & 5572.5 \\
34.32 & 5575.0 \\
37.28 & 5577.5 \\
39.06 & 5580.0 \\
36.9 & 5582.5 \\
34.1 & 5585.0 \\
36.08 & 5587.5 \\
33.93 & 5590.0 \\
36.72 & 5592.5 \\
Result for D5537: -0.02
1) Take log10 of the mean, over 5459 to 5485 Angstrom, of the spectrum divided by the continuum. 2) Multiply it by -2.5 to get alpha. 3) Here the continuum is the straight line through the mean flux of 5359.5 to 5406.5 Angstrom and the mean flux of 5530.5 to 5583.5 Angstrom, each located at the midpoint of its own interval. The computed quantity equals 0.020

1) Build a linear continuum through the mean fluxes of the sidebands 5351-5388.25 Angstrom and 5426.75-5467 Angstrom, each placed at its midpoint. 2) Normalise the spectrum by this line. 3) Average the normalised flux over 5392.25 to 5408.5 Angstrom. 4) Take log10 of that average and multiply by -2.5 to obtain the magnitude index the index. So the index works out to 0.06 mag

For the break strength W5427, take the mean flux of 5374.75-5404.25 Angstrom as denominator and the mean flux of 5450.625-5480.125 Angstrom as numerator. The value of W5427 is 1.0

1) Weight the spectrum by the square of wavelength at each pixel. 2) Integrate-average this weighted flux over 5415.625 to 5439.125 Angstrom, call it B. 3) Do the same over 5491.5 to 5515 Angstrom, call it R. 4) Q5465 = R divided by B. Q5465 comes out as 1.03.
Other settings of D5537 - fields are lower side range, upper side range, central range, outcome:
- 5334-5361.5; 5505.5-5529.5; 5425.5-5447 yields 0.02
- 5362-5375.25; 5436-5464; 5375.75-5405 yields 0.08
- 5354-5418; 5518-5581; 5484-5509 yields 0.01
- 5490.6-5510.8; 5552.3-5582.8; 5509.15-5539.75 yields 0.01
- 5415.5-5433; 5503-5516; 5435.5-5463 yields -0.02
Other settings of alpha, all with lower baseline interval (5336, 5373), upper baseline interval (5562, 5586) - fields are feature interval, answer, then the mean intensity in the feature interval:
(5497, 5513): 0.01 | 37.7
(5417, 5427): 0.01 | 37.5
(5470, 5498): 0.03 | 37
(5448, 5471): 0.04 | 36.7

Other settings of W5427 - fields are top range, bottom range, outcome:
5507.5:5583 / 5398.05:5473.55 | 1.02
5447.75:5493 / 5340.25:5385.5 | 0.97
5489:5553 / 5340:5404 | 1.01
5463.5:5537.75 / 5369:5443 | 1.02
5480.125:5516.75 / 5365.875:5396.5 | 1.03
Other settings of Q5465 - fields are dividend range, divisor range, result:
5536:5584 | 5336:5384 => 1.07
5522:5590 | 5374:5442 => 1.09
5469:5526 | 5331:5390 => 1.05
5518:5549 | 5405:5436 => 1.06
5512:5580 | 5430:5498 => 1.05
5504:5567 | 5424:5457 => 1.05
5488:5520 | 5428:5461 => 1.01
